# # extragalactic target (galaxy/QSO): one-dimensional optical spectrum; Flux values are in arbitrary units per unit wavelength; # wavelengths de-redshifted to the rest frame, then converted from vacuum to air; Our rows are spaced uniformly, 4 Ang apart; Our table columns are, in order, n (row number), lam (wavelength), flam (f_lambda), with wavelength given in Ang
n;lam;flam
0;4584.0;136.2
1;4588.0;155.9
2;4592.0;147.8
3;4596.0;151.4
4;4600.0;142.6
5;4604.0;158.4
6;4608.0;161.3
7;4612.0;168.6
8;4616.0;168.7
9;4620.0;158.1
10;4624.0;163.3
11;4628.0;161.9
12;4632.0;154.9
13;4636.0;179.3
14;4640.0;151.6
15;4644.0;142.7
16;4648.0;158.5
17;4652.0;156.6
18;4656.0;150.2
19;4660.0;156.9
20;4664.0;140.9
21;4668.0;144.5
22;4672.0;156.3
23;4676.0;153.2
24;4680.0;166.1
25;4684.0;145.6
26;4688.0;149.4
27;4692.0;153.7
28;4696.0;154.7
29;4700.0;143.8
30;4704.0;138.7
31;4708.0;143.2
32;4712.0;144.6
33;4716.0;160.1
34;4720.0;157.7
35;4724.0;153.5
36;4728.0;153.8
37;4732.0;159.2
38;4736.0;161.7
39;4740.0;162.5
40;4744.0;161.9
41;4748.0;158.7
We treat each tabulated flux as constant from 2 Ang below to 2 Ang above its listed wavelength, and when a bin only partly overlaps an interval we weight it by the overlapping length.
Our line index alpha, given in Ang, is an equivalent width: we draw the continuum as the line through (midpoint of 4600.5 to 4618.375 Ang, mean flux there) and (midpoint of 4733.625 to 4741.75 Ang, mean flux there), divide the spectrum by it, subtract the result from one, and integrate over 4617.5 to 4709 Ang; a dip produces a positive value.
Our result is 4.9 Ang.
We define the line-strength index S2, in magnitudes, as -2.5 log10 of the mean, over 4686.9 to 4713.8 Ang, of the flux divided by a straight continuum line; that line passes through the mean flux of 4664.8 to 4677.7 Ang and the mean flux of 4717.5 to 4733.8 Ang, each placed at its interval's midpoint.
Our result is 0.048 mag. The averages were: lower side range 150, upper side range 156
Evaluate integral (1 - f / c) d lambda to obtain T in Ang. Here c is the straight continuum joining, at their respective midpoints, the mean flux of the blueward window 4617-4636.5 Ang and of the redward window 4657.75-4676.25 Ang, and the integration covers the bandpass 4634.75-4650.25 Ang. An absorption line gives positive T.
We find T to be 0.1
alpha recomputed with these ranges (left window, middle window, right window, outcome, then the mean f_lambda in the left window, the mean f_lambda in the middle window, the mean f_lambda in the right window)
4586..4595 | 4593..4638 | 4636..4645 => -2.1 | 152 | 160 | 155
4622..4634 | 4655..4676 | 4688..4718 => 0.6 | 160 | 150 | 148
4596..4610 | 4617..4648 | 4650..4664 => -1.2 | 154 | 159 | 153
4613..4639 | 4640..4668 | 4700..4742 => 1.8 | 164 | 151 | 153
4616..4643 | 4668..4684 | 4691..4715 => -0.3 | 161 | 155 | 147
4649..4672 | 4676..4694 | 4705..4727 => -0.3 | 151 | 154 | 151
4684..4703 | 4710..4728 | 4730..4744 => 0.3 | 149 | 154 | 161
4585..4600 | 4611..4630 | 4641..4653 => -1.6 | 149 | 164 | 152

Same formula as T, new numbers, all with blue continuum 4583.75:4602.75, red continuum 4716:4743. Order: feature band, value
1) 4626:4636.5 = -0.9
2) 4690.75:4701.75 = 0.4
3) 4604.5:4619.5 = -1.5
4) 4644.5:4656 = -0.1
